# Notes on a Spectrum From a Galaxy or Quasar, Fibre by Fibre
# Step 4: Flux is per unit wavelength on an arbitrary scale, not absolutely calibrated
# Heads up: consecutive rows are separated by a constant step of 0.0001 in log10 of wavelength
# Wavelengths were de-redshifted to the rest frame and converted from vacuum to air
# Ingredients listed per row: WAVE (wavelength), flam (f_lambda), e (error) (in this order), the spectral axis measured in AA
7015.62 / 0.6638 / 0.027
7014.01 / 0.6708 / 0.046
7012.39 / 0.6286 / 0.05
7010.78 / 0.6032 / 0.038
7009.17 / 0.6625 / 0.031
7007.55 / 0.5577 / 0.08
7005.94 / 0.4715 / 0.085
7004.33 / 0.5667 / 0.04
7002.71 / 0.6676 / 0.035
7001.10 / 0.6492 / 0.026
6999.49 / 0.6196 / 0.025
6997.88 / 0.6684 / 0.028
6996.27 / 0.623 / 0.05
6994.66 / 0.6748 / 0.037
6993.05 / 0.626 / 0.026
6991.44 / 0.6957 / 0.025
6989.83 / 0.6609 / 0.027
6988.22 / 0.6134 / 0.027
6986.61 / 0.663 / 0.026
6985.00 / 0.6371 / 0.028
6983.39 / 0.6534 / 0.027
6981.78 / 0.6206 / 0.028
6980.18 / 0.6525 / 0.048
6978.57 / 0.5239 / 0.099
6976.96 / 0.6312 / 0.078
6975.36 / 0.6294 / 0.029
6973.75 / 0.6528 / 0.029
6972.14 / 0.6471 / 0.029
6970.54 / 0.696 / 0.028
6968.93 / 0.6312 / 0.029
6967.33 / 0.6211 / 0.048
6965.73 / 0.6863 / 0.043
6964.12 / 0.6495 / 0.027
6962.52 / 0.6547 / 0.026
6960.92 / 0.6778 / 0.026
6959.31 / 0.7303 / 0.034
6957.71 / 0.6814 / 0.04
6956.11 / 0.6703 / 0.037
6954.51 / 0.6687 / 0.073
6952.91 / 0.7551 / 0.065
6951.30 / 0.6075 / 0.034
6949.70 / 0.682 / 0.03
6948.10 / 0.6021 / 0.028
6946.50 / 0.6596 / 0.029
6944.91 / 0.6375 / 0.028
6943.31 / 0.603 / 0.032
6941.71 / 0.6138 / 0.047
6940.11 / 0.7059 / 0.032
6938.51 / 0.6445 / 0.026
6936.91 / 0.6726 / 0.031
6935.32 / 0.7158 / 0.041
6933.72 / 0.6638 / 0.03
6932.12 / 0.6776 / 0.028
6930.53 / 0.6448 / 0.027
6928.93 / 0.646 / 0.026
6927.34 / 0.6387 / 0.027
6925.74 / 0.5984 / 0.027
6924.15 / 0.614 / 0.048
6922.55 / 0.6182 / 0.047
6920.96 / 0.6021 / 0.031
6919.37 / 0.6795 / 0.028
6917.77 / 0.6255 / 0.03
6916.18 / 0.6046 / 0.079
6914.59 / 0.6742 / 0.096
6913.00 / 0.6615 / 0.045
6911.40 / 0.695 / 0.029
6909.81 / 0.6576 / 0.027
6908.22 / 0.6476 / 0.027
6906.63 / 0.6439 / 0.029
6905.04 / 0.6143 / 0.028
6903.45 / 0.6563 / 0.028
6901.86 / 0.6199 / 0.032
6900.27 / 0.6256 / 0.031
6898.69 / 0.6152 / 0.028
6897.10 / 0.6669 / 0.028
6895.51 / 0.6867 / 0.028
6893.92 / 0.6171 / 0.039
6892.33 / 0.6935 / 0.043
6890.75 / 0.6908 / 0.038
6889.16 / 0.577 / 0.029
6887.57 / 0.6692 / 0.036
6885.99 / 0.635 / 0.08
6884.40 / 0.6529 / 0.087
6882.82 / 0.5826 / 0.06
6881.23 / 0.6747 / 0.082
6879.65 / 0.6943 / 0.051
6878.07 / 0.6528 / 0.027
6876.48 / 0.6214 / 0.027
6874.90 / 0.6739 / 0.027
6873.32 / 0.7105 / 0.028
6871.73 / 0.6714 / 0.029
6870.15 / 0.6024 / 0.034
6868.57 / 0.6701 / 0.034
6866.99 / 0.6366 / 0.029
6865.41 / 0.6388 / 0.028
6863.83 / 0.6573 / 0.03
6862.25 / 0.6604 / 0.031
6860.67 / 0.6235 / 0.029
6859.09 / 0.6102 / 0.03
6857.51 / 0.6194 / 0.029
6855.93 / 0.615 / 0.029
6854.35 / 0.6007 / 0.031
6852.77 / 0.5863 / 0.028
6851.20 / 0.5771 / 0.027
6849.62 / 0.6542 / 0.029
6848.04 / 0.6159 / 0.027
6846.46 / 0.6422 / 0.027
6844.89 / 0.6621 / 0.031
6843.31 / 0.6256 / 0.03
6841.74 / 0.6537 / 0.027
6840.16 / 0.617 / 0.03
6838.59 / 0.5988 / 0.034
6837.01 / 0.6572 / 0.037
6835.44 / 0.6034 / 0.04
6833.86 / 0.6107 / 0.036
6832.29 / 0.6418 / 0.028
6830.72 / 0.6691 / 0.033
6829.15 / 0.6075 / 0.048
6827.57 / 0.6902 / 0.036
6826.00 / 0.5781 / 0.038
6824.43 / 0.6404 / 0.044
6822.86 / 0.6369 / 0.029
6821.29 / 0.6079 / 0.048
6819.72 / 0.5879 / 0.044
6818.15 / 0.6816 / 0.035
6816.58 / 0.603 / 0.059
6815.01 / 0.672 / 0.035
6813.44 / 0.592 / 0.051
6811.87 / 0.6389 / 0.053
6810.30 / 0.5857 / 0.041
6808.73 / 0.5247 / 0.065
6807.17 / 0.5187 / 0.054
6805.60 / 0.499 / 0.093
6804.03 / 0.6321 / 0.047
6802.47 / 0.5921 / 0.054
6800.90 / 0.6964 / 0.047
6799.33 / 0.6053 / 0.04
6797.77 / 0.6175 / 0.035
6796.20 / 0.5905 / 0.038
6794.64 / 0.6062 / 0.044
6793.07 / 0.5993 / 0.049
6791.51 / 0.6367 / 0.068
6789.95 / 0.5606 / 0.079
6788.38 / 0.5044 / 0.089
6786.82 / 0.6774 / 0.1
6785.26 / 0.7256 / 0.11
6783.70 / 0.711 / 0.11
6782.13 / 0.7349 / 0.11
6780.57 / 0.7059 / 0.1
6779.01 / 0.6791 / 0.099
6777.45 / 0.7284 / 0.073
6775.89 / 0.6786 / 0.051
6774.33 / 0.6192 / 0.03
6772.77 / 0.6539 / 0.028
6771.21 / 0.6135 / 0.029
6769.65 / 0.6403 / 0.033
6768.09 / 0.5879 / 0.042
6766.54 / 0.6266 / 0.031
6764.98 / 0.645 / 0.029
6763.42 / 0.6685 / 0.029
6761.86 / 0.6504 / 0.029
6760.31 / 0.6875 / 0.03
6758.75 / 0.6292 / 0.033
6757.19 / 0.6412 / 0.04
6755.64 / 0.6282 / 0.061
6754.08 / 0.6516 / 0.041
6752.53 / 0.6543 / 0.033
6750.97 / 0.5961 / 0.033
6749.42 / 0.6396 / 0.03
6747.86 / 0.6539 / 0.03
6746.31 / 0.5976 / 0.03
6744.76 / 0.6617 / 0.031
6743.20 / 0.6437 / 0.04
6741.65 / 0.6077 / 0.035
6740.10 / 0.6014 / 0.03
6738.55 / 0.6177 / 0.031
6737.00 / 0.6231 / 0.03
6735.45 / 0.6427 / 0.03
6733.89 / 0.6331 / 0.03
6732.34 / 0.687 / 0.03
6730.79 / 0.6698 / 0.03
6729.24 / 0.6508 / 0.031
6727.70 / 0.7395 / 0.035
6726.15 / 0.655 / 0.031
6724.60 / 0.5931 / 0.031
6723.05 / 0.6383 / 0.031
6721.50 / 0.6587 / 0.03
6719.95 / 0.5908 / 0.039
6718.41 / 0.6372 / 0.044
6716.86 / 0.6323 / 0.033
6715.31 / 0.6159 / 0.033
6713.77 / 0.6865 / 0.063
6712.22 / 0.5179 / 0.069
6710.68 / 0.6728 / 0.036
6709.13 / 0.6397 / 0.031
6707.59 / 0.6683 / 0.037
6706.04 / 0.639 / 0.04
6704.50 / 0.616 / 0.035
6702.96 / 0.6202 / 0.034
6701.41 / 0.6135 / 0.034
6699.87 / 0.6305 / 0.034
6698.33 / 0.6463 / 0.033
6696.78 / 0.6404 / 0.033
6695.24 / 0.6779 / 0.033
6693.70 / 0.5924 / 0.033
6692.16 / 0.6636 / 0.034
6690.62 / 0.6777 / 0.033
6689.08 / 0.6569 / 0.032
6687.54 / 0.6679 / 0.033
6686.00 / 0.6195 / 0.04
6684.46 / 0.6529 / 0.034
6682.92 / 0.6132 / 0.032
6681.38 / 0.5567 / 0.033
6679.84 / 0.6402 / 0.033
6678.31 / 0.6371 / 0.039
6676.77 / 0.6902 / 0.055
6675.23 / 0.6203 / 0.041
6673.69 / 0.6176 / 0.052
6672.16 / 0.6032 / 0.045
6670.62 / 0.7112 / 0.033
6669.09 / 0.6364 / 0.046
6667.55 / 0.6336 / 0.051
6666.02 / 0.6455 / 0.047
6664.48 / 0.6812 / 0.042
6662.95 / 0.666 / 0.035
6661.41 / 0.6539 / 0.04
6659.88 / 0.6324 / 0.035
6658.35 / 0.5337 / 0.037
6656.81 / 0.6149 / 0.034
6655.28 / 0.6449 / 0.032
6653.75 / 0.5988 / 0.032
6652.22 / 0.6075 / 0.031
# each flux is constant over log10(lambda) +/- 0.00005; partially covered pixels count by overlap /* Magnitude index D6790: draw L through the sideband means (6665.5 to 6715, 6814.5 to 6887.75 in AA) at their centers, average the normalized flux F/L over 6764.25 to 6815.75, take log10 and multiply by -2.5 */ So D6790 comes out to 0.02 mag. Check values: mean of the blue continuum 0.638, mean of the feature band 0.627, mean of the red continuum 0.636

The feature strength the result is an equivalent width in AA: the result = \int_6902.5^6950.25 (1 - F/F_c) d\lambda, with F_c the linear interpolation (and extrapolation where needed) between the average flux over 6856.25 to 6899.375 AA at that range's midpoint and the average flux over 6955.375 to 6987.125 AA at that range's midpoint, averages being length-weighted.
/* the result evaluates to 0.2 AA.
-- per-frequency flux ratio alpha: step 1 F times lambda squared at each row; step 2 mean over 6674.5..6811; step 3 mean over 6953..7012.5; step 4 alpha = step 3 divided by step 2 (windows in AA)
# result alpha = 1.08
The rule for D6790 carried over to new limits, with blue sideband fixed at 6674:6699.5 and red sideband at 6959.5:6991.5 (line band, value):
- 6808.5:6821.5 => 0.05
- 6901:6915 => -0.01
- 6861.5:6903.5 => -0.01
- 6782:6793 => 0.00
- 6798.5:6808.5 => 0.10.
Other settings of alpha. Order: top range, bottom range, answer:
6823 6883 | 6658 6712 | 1.05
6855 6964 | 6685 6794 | 1.06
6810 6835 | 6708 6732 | 1.01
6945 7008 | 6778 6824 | 1.09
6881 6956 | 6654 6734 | 1.08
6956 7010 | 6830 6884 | 1.04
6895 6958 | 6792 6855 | 1.09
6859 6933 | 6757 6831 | 1.06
